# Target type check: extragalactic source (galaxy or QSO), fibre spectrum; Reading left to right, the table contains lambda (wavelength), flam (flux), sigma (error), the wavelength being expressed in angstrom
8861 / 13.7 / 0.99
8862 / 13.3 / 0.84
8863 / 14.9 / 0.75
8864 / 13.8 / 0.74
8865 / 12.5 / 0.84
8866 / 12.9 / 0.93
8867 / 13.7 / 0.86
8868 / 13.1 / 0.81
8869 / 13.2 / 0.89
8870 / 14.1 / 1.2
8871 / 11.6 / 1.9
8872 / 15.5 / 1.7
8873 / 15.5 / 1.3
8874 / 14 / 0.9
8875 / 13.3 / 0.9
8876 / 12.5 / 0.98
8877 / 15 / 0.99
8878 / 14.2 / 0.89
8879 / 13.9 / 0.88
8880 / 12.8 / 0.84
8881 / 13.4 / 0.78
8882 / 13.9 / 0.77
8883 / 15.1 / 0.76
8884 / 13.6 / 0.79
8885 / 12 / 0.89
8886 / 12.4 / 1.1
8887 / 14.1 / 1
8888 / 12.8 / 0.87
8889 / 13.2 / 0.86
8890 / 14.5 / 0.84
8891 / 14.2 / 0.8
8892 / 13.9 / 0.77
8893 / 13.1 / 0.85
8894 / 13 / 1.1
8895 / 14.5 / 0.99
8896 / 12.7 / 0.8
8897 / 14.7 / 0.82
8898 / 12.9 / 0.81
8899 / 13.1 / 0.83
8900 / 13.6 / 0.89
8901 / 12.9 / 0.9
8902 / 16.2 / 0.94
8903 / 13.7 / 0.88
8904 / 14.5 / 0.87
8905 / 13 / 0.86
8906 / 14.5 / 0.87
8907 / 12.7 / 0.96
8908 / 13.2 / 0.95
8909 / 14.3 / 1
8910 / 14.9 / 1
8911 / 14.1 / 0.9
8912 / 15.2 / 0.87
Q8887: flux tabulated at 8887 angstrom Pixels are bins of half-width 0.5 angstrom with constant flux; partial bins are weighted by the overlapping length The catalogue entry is 14.1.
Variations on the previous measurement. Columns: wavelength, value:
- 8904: 14.5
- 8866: 12.9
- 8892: 13.9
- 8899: 13.1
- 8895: 14.5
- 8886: 12.4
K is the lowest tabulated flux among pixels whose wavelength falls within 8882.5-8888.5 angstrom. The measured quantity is 12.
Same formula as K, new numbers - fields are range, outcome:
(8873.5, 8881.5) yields 12.5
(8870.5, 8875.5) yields 11.6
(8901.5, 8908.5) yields 12.7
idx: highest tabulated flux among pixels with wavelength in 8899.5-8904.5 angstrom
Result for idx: 16.2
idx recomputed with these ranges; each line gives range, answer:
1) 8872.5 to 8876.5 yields 15.5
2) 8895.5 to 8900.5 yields 14.7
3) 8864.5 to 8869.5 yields 13.7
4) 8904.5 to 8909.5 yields 14.5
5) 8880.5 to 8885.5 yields 15.1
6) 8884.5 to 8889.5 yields 14.1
